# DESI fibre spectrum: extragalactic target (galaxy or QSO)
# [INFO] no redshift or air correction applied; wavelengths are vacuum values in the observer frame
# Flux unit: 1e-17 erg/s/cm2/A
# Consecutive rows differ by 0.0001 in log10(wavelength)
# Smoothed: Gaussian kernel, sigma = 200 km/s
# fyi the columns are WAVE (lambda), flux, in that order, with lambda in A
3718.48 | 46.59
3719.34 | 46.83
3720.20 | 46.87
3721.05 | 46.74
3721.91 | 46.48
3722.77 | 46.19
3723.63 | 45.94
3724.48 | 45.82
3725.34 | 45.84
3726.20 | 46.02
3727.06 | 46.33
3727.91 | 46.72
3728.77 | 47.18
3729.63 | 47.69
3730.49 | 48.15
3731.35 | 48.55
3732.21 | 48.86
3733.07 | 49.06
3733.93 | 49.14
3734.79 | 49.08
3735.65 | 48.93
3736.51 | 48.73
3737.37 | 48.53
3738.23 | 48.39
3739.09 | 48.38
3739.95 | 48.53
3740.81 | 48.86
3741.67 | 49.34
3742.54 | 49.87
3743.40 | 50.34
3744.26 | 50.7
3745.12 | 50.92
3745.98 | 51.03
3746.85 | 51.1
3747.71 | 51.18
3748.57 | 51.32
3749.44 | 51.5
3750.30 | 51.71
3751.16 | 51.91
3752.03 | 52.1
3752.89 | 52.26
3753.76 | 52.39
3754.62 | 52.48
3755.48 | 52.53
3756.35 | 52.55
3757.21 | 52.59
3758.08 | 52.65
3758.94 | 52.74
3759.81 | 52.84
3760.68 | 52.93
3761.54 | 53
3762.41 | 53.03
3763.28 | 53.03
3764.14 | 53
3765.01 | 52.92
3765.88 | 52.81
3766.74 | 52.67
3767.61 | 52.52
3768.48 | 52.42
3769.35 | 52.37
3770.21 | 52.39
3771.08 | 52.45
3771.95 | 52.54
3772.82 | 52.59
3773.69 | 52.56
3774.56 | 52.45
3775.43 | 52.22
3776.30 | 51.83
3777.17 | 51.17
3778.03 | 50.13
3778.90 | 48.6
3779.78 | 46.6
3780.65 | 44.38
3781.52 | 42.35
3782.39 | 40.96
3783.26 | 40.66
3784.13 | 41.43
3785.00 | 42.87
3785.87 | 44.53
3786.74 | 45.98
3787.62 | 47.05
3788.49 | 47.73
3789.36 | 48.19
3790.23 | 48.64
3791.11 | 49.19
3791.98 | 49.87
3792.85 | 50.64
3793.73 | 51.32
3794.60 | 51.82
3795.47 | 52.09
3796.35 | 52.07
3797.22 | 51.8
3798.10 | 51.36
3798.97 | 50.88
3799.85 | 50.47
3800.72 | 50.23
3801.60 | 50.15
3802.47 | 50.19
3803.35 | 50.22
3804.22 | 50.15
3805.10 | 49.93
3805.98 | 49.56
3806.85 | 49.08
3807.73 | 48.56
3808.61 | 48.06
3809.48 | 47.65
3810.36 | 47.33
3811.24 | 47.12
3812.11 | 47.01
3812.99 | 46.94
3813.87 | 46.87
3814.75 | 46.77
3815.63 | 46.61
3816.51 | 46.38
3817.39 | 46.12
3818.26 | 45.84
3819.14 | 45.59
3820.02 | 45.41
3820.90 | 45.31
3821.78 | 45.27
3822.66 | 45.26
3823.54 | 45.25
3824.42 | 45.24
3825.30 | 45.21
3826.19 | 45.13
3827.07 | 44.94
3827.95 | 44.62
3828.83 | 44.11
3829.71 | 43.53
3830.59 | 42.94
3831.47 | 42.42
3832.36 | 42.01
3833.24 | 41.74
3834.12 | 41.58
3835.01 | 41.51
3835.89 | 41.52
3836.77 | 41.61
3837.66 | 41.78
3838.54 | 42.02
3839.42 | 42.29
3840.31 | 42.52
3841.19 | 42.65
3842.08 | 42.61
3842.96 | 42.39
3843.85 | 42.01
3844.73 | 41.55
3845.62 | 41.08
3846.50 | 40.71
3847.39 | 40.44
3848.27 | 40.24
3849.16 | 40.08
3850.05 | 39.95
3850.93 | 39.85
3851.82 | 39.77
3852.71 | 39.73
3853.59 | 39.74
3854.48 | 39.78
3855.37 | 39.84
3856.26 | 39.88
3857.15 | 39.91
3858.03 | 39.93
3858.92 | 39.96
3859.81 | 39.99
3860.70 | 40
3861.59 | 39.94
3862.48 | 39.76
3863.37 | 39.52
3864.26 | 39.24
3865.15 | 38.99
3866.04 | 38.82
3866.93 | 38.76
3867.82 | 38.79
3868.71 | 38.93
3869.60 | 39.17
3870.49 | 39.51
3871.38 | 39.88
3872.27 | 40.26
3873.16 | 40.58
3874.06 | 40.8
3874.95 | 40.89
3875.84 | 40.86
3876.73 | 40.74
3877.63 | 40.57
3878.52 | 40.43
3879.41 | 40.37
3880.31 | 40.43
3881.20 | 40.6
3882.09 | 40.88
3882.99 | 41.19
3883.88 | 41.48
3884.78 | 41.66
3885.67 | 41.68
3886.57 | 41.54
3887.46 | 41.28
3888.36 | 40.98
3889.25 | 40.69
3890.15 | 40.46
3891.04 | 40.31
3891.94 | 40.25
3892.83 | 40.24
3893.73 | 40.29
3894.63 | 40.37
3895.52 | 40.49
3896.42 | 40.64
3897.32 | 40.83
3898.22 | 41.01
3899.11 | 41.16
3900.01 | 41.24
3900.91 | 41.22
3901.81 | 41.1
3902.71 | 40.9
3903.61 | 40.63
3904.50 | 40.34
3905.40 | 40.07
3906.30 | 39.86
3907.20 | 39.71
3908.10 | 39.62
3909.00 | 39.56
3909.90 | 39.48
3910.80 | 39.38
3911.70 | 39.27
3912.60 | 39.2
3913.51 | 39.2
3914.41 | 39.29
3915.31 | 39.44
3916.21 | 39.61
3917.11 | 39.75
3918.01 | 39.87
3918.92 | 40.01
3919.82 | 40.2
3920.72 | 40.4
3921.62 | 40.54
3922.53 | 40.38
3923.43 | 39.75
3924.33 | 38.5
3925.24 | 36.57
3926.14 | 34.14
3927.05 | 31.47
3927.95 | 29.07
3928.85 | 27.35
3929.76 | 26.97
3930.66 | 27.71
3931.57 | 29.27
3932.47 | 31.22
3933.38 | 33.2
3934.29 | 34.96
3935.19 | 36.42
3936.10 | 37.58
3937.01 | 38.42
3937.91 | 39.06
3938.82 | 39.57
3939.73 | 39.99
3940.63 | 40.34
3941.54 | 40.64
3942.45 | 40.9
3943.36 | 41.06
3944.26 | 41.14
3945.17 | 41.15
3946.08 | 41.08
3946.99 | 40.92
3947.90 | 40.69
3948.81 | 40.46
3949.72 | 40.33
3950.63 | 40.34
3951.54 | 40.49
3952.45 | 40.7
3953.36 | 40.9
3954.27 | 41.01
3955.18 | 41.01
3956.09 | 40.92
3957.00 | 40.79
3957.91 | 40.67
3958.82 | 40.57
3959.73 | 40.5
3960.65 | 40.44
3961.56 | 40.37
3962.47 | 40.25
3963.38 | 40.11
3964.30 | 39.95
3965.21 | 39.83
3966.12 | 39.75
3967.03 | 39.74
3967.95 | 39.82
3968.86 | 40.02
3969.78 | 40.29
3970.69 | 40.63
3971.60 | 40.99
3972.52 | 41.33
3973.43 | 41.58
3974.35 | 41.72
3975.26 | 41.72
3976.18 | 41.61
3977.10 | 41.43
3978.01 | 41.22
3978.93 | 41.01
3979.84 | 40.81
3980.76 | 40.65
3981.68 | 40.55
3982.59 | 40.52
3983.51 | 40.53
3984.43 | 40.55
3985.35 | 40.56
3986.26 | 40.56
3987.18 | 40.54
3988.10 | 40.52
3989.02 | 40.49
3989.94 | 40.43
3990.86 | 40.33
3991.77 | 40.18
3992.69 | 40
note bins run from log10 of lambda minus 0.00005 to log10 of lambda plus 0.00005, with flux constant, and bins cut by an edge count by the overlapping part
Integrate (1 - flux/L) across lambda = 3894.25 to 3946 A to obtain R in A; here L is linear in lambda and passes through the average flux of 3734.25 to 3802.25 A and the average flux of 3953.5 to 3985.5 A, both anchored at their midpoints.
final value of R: 5.7 A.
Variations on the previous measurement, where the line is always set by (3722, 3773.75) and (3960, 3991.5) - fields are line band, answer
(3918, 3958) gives 4.1 A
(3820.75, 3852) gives 2.8 A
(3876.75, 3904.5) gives 2.2 A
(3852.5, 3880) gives 3.3 A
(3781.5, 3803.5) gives 0.1 A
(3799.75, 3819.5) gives -0.1 A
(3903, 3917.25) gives 1.2 A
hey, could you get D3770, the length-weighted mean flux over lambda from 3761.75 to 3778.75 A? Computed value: 52.3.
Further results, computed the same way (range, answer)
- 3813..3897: 41.6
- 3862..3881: 39.9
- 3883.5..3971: 39.2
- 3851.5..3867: 39.7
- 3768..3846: 46.8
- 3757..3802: 50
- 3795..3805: 50.8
